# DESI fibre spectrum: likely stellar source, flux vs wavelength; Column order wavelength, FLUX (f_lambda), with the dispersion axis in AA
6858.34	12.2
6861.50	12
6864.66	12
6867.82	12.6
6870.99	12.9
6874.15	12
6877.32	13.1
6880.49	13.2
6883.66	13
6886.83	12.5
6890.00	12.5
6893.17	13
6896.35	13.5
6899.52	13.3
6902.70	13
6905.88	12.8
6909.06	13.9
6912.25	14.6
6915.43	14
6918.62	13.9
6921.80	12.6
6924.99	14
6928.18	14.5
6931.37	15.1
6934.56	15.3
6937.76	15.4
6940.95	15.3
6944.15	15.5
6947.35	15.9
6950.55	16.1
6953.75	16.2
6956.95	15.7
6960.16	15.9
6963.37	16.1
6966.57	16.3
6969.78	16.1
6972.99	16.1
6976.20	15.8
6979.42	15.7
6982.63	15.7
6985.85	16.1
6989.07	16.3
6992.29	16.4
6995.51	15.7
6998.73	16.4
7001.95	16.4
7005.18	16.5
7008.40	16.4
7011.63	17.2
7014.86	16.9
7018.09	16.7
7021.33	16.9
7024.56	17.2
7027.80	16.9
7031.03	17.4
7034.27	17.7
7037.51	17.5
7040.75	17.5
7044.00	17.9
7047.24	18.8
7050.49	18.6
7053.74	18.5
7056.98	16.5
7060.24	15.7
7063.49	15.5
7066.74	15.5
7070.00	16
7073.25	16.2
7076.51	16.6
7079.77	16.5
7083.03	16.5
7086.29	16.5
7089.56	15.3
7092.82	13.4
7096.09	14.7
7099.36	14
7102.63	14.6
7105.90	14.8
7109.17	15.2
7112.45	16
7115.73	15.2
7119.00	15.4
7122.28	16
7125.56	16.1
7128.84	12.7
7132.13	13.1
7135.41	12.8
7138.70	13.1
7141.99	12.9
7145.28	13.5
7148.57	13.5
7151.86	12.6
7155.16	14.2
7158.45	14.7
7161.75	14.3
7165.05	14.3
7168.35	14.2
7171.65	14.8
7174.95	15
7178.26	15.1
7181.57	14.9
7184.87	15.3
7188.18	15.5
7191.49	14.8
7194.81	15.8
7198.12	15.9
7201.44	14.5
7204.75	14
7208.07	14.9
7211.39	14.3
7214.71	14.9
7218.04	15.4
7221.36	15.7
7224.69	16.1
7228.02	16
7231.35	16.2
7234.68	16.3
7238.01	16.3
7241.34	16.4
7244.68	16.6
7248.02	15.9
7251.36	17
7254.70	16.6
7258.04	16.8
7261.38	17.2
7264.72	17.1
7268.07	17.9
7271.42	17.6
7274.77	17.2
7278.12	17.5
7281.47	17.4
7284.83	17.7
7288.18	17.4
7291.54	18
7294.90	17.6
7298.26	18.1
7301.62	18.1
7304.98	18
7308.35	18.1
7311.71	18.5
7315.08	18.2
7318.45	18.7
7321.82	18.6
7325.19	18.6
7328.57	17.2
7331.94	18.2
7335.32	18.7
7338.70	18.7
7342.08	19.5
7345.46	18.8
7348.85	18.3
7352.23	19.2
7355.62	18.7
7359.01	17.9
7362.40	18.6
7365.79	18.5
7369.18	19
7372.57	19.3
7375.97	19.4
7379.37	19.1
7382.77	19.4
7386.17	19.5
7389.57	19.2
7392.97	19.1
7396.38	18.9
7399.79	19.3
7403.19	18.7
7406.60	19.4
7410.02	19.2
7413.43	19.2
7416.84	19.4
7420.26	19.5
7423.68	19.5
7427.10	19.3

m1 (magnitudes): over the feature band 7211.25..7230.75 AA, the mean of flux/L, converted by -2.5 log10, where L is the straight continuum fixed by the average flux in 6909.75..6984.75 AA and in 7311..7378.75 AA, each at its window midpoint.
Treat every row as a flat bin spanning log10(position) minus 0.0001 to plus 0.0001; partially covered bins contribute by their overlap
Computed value 0.14 mag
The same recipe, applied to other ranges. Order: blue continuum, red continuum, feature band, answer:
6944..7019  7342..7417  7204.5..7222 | 0.196 mag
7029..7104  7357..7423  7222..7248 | 0.101 mag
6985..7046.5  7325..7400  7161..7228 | 0.190 mag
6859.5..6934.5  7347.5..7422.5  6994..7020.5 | -0.138 mag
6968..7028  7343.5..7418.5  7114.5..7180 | 0.223 mag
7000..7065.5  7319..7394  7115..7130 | 0.161 mag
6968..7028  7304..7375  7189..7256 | 0.139 mag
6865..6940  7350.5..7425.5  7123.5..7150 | 0.198 mag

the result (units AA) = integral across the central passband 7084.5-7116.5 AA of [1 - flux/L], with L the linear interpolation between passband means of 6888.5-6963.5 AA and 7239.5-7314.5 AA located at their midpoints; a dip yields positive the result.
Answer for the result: 1.9 AA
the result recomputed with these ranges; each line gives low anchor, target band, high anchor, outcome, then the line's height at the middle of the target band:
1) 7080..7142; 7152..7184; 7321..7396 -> 2.3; 15.7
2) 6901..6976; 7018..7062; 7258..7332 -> -4.6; 15.8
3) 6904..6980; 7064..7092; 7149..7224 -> -2.1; 14.9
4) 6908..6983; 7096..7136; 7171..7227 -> 1.2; 15.2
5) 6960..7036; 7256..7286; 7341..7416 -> 1.5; 18.3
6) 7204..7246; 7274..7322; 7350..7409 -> -1.9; 17.2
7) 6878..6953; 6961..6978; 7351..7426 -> -1.7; 14.6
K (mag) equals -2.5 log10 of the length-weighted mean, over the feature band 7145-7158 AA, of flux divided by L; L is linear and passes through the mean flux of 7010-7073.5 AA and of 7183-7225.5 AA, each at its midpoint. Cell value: 0.16 mag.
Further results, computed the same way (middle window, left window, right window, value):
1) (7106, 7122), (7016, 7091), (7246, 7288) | 0.10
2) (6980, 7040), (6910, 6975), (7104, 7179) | -0.12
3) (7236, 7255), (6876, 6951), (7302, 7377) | 0.07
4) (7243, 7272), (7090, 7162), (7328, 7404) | -0.01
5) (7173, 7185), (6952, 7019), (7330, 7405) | 0.17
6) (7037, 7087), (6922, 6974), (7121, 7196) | -0.14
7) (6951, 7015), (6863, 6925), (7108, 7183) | -0.19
